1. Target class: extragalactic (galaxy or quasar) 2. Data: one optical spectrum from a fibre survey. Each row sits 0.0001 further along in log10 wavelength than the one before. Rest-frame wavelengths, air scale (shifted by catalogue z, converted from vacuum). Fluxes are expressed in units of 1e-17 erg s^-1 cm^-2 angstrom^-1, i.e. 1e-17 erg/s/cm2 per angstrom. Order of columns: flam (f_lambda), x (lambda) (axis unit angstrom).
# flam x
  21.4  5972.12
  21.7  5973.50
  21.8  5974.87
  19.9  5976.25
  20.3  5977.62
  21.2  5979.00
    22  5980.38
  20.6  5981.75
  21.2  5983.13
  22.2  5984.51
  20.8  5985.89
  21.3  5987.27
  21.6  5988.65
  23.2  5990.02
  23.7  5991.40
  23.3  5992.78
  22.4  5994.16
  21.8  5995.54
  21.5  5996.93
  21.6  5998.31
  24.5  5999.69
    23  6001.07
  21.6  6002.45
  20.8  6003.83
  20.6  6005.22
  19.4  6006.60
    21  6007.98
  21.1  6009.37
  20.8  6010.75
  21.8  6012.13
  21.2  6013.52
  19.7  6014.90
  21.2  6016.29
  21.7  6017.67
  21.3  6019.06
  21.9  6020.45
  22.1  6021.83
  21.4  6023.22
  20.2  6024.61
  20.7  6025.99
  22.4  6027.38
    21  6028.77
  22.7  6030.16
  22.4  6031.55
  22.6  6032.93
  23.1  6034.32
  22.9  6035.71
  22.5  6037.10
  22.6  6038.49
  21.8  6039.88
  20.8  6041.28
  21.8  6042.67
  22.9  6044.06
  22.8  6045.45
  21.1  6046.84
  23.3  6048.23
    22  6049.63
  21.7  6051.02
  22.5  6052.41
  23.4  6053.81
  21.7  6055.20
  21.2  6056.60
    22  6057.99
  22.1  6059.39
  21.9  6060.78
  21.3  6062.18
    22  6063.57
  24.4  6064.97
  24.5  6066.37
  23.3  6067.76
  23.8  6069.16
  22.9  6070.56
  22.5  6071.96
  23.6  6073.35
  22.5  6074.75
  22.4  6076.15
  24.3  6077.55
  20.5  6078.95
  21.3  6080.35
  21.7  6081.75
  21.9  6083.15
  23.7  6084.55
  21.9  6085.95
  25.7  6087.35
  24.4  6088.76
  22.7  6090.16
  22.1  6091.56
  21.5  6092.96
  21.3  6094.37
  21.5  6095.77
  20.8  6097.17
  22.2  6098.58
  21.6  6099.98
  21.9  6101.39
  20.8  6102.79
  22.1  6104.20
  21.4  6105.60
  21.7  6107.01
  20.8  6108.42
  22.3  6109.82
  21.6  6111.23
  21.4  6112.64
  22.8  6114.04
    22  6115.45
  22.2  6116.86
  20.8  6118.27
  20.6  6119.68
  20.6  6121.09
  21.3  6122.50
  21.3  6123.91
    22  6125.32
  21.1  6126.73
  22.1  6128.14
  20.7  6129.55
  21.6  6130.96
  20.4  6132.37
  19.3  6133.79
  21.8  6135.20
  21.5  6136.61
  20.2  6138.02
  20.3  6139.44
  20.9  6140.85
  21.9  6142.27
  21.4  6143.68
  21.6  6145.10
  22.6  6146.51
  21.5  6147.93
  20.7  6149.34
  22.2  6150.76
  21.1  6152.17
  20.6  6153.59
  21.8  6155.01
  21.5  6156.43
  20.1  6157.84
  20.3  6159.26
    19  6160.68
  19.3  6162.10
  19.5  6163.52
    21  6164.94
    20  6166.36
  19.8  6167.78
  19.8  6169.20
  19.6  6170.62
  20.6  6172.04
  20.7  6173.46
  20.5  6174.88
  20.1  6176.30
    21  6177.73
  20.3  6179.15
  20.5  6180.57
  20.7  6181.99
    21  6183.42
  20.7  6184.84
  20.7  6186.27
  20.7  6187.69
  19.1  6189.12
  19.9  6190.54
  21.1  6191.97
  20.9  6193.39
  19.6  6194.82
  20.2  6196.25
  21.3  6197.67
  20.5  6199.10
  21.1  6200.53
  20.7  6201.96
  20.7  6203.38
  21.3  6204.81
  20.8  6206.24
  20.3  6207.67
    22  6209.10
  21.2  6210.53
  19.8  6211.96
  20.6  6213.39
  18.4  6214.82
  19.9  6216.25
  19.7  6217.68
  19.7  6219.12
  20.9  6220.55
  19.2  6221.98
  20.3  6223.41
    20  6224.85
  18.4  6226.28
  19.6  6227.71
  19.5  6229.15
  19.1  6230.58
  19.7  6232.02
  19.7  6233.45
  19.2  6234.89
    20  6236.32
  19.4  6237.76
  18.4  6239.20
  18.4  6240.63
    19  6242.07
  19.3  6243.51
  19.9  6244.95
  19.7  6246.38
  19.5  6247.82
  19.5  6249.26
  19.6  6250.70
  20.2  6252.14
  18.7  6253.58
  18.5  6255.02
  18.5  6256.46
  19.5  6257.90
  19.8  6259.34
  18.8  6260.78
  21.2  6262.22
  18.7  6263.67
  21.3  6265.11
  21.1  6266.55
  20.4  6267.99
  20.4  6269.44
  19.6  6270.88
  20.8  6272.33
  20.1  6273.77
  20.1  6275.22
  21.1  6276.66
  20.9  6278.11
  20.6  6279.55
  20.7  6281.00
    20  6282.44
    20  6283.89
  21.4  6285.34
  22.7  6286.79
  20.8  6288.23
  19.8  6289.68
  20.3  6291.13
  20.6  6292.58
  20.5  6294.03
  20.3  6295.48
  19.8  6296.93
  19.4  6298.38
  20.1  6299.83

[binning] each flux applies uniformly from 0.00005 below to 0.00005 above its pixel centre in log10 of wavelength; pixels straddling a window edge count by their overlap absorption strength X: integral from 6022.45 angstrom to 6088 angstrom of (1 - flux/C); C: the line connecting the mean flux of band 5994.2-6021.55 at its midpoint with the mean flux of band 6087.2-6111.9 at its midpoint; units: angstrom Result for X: -2.1 angstrom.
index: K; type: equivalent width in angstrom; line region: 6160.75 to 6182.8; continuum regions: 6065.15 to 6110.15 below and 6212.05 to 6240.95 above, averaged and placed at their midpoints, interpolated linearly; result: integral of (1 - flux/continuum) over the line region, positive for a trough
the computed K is 0.5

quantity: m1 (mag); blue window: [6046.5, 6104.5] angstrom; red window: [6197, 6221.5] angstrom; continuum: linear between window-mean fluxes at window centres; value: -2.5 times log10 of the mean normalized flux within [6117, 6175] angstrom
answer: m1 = 0.03 mag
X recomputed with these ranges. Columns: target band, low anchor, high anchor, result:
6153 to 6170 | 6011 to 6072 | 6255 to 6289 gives 0.8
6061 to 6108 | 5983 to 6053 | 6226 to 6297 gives -2.4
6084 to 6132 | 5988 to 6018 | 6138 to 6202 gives -1.8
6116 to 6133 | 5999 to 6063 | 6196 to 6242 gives -0.3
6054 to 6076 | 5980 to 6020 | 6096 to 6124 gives -1.1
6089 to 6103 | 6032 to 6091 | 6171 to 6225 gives 0.2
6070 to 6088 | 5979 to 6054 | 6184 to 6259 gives -1.2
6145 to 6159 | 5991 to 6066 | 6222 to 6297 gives -0.3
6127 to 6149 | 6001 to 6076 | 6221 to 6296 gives -0.1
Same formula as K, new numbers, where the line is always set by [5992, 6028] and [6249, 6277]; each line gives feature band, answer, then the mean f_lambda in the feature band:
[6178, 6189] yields -0.1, 20.6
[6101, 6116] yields -0.6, 21.7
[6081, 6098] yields -1.2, 22.4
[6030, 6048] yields -0.8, 22.3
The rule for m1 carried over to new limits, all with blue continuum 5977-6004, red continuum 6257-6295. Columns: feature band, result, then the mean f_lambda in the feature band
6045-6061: -0.026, 22.1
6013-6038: 0.001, 21.7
